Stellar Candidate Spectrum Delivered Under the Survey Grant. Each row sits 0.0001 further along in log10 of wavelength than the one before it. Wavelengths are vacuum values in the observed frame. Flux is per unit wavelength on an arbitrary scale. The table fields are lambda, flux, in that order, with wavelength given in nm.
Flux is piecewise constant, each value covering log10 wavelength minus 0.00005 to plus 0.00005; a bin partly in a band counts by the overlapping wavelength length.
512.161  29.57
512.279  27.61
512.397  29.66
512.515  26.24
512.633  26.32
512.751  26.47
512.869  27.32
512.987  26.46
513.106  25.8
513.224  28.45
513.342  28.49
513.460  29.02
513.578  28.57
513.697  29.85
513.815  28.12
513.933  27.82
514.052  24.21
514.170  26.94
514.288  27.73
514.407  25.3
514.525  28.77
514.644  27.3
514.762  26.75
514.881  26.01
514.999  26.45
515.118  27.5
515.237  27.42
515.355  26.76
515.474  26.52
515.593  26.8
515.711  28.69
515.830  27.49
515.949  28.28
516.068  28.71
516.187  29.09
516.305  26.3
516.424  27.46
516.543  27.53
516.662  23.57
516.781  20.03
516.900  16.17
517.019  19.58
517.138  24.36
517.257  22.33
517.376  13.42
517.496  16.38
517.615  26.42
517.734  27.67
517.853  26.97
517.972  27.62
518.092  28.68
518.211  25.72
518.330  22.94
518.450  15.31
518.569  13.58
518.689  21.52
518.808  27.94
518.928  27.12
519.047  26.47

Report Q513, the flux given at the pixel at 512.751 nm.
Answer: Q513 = 26.47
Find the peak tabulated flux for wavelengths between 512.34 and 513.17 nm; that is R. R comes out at 29.66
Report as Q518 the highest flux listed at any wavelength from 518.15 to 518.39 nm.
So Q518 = 25.72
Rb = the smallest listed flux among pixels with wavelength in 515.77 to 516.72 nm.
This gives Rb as 23.57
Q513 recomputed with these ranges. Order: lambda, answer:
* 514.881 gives 26.01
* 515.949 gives 28.28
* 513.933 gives 27.82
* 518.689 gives 21.52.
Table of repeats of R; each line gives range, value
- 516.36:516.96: 27.53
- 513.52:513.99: 29.85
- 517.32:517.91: 27.67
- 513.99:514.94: 28.77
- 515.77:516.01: 28.28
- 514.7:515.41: 27.5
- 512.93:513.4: 28.49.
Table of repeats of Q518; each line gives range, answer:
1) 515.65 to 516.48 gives 29.09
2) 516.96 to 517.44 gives 24.36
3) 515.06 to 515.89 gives 28.69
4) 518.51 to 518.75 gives 21.52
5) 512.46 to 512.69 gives 26.32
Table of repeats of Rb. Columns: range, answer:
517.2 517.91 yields 13.42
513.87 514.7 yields 24.21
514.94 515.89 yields 26.45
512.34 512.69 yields 26.24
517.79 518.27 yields 25.72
